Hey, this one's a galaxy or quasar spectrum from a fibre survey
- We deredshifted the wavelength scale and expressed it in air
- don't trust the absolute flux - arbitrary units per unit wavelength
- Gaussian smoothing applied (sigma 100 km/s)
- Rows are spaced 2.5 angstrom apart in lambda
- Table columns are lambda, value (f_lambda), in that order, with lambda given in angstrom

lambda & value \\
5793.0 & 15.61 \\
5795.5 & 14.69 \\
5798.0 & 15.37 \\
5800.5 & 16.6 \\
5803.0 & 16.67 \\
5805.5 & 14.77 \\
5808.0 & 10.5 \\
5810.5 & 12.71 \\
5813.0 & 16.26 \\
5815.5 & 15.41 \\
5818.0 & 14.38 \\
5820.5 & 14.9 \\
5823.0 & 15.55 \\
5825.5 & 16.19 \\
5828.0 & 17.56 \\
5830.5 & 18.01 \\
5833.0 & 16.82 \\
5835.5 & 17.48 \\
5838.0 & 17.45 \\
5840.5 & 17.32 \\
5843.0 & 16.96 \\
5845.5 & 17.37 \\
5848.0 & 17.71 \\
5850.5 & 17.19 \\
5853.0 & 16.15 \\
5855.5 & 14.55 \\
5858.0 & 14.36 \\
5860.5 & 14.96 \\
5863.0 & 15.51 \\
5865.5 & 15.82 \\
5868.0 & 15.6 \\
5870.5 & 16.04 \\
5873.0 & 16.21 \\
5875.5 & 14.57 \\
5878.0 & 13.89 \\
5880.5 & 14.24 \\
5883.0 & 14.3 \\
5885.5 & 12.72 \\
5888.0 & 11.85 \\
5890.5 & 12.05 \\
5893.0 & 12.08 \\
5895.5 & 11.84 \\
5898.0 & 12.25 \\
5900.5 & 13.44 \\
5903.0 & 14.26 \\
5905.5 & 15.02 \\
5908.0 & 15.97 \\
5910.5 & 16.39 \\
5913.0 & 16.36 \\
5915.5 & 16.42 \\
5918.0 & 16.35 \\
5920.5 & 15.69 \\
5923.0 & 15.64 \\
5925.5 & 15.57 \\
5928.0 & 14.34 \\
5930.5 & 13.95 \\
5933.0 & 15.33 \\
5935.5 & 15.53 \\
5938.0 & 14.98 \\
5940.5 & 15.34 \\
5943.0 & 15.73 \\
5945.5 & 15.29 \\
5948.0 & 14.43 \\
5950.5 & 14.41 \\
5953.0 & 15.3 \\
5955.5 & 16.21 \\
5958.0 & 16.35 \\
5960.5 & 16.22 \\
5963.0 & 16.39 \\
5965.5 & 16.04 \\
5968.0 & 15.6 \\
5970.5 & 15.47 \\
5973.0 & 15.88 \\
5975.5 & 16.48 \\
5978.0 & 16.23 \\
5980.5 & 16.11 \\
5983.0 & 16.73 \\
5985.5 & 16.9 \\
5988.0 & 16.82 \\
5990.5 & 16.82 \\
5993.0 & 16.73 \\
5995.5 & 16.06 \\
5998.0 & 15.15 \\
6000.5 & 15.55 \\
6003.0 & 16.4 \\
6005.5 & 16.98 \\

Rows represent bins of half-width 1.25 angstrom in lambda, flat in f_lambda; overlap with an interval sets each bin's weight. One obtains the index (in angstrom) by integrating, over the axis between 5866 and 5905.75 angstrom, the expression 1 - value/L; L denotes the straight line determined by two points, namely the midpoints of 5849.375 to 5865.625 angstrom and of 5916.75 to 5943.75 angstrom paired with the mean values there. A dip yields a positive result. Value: 4.2 angstrom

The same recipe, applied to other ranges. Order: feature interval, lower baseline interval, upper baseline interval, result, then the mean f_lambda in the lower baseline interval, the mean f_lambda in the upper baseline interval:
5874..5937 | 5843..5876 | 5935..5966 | 5.3 angstrom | 15.9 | 15.5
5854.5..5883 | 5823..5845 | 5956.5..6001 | 3.2 angstrom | 17.1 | 16.2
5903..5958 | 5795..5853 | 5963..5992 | 2.6 angstrom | 16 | 16.3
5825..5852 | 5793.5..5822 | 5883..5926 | -4.9 angstrom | 14.8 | 14.3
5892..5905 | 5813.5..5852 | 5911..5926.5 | 2.6 angstrom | 16.7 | 16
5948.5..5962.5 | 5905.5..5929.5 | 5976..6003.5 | 0.4 angstrom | 15.8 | 16.3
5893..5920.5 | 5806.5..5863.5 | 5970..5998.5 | 2.3 angstrom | 15.9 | 16.3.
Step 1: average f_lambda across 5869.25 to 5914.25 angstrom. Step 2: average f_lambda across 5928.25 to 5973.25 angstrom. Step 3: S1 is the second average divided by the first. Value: 1.10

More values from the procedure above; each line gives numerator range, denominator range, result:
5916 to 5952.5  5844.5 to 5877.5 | 0.96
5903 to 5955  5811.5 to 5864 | 0.95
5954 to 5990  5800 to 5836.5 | 1.04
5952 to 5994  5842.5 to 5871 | 1.02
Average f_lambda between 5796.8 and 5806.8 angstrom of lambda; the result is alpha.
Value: 15.8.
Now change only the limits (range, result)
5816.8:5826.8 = 15.3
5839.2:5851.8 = 17.3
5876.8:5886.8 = 13.8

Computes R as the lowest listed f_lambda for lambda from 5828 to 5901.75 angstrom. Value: 11.84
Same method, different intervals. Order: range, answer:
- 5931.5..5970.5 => 14.41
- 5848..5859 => 14.36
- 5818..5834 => 14.38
